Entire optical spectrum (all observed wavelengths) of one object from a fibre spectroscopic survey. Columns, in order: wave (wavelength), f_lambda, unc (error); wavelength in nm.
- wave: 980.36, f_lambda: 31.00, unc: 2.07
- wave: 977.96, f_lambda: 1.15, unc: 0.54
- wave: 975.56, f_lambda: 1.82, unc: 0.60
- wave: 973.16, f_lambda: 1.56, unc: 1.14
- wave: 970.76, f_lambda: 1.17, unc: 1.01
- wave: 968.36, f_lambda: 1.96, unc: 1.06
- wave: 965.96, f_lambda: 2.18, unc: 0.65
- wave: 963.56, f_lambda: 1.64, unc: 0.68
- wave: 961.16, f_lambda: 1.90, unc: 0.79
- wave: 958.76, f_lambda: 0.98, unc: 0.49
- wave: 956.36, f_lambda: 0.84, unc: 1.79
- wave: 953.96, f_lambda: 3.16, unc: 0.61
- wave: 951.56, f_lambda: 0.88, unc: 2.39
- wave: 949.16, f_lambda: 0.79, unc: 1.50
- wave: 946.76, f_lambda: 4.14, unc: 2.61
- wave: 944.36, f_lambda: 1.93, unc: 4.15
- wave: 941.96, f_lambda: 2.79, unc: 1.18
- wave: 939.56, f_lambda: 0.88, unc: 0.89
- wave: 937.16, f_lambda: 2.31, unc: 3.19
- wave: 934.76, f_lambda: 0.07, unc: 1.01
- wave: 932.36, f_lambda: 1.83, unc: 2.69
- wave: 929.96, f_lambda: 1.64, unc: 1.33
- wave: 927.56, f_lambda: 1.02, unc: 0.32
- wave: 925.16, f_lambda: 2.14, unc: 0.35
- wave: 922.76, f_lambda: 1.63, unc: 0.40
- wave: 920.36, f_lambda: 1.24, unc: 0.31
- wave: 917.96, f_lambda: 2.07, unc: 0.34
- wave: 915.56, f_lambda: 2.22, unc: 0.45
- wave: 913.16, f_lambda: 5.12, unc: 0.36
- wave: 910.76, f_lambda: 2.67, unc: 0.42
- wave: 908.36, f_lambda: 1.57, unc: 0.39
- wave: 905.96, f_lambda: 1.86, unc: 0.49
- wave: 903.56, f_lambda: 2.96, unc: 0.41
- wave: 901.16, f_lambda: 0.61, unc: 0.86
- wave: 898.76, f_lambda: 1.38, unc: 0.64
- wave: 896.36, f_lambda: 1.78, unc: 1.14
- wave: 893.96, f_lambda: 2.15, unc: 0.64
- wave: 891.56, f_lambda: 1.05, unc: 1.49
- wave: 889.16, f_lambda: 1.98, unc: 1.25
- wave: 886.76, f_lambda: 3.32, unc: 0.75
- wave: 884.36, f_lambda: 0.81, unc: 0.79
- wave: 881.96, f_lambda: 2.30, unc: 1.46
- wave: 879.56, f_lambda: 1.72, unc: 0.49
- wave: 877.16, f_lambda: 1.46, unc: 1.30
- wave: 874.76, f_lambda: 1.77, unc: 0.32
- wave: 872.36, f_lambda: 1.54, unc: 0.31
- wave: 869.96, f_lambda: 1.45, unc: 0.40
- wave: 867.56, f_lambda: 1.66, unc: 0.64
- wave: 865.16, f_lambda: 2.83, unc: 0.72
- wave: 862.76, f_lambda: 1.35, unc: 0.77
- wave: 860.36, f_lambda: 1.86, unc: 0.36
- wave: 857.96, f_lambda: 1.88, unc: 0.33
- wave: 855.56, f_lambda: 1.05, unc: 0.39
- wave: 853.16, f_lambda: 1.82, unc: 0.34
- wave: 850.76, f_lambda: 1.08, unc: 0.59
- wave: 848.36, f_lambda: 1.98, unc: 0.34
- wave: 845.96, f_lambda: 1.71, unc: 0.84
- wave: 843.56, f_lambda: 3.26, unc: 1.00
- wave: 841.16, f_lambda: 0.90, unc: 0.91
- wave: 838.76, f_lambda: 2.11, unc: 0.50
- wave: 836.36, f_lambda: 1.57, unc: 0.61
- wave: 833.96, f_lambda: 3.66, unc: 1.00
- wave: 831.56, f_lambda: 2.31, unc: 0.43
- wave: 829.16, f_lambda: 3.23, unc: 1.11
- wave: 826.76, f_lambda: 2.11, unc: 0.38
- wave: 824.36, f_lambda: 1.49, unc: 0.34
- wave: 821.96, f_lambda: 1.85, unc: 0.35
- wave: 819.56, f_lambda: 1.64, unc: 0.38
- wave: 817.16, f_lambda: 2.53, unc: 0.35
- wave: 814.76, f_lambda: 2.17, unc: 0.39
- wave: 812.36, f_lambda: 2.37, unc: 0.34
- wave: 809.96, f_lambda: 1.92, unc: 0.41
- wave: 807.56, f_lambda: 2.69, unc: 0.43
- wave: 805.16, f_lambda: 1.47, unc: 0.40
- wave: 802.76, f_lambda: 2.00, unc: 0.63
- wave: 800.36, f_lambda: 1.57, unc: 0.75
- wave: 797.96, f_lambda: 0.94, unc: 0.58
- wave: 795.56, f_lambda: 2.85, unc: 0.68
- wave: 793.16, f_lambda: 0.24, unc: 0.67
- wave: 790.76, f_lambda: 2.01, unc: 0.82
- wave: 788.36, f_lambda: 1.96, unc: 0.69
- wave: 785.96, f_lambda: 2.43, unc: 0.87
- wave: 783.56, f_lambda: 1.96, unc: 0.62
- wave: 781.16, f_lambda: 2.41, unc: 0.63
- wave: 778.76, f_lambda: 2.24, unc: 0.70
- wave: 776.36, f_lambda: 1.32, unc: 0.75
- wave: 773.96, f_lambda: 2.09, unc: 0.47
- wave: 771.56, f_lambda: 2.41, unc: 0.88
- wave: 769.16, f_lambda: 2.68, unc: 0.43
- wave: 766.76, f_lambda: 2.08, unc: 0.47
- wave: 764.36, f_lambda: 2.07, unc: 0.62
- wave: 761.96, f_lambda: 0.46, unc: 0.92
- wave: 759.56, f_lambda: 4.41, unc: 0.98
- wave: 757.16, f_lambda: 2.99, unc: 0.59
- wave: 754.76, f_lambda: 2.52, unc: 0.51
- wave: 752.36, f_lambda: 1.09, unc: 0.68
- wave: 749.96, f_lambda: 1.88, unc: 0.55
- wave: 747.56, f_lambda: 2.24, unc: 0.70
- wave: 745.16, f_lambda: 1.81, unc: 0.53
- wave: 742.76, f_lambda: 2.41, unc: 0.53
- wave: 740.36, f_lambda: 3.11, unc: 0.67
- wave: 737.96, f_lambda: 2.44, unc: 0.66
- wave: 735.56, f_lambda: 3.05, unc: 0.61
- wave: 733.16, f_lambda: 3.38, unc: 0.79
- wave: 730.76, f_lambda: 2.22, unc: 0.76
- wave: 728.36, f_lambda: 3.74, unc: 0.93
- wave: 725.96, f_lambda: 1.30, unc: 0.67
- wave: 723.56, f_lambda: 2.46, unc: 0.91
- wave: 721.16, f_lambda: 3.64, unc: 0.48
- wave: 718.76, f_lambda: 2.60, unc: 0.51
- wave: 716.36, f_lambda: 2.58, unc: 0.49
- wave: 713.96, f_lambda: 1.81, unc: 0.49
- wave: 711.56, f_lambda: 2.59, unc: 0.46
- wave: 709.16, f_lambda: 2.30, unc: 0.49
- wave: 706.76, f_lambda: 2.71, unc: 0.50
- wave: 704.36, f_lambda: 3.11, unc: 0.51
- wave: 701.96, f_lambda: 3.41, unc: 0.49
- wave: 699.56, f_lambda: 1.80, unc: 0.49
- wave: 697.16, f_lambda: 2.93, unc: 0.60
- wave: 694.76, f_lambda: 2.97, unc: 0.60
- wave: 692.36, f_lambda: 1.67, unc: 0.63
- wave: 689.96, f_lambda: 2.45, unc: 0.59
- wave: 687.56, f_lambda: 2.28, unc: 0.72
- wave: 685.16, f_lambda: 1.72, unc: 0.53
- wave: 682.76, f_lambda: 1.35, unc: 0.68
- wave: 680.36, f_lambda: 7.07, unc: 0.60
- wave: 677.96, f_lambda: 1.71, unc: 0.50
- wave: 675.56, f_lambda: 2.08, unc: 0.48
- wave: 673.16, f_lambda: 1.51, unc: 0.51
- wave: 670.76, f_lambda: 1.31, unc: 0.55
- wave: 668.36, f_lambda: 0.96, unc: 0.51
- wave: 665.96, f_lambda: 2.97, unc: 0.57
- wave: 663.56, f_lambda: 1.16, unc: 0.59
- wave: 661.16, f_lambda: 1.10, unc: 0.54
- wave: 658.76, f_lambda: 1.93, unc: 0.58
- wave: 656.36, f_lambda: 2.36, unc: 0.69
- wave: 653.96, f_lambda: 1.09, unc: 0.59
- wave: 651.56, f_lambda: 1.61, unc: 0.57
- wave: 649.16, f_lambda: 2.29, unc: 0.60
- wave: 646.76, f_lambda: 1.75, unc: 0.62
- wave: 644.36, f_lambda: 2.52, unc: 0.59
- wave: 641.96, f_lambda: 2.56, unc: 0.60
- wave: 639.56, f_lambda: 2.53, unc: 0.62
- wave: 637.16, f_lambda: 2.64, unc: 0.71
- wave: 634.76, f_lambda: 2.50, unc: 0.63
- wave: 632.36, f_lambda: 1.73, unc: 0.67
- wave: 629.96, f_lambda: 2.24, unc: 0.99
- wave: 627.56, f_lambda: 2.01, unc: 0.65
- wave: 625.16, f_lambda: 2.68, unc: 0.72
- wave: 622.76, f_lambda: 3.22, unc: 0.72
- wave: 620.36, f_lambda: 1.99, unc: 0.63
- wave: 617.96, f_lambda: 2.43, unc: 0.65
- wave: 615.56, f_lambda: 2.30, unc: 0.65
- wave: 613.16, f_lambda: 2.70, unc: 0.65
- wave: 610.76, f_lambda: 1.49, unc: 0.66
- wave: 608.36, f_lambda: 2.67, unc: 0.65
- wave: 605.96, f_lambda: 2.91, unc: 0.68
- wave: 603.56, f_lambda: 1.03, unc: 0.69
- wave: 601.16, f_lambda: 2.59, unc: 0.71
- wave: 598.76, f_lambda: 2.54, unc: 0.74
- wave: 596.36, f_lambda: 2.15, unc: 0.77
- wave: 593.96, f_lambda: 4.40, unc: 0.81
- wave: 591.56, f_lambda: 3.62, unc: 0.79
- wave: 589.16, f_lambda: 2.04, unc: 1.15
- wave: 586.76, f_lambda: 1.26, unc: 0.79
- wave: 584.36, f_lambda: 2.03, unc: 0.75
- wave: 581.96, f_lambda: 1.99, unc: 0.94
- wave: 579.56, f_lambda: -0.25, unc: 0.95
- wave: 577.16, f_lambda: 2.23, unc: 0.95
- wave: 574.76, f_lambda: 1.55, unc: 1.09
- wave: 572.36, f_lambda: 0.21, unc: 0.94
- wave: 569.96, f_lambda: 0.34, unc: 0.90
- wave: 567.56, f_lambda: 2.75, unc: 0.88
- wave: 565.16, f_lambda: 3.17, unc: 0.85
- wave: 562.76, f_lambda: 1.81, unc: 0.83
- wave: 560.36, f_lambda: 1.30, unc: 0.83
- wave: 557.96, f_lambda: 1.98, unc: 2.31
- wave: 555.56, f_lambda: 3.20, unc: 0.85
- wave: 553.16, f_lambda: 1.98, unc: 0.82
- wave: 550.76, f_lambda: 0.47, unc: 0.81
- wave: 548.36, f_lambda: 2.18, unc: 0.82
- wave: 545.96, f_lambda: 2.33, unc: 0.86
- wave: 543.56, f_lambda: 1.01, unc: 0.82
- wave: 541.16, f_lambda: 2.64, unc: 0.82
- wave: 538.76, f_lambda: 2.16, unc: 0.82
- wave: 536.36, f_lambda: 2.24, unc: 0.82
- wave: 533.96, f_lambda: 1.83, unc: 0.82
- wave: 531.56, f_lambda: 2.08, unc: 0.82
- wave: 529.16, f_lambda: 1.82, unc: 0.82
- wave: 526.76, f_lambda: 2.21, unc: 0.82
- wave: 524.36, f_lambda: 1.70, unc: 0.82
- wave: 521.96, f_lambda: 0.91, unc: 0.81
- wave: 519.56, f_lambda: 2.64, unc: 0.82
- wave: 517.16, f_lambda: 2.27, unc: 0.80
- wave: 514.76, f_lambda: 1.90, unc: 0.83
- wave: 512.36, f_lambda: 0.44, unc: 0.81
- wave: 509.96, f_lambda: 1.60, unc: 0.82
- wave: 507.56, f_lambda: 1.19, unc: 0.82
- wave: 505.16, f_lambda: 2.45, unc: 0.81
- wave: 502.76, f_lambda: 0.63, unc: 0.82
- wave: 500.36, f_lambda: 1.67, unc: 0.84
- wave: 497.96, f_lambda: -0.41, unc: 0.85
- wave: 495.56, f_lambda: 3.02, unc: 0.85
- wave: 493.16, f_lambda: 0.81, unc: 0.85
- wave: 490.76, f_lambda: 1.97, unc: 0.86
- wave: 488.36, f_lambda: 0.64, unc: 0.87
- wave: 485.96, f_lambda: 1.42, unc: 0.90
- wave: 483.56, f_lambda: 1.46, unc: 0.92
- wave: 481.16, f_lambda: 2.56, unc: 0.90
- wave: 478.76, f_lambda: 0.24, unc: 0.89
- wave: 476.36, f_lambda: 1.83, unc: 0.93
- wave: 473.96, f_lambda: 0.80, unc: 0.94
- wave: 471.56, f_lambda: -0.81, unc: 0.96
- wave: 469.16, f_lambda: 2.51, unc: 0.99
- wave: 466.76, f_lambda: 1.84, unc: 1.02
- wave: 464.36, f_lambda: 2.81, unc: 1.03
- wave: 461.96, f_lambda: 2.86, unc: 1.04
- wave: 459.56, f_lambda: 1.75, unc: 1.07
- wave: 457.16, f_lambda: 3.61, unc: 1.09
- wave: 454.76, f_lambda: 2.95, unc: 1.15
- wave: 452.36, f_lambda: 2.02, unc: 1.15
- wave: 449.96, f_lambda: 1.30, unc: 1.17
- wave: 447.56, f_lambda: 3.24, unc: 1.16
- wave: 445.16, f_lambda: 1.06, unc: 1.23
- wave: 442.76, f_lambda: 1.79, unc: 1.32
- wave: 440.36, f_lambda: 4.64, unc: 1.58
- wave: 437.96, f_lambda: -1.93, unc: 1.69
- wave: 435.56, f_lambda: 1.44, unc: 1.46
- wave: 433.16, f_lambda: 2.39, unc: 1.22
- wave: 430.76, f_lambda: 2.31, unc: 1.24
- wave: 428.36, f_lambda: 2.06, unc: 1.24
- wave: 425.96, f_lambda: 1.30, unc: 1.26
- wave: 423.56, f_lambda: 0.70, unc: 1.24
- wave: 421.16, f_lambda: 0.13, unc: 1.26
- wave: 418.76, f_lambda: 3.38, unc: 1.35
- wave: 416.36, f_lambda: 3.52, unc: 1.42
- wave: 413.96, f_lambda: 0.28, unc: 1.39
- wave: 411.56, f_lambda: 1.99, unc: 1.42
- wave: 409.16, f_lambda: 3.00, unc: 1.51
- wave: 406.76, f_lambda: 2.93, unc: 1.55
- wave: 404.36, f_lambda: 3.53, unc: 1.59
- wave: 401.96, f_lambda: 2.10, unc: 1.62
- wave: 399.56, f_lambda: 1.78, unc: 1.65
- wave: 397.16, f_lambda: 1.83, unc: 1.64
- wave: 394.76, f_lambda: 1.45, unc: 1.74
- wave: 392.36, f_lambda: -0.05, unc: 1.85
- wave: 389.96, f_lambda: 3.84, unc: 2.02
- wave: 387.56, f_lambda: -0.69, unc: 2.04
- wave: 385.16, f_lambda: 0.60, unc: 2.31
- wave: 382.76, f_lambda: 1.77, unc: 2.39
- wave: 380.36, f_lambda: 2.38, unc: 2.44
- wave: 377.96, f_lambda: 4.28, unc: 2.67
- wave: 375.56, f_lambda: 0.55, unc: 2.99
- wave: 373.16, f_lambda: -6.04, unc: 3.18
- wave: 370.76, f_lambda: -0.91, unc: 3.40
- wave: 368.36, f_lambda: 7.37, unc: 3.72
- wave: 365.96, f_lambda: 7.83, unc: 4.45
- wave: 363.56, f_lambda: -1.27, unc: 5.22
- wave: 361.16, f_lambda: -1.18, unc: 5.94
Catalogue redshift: 0.824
